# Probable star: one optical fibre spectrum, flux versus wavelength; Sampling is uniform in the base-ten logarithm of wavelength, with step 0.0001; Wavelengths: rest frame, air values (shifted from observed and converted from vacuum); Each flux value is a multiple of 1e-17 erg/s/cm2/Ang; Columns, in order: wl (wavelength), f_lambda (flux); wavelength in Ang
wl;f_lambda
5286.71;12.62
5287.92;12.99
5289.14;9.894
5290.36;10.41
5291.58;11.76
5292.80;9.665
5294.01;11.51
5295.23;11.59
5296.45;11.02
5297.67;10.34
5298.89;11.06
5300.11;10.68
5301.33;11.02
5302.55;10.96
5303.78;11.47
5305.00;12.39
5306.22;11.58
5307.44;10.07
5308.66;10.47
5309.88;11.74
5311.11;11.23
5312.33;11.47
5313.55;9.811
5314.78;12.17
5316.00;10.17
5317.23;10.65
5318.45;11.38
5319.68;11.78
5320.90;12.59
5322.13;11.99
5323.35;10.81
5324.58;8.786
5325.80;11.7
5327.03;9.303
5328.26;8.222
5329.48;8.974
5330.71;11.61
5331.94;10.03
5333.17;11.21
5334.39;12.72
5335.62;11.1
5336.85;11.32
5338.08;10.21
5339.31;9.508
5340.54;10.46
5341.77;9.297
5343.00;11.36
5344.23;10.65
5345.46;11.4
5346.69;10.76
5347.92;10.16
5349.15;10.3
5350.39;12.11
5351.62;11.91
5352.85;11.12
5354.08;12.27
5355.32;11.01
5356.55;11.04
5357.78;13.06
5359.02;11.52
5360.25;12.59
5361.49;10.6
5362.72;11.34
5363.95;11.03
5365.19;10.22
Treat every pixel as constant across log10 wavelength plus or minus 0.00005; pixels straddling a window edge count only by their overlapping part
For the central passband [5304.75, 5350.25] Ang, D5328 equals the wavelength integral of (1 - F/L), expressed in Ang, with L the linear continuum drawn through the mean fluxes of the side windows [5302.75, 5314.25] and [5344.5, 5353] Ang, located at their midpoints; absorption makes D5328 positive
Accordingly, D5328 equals 1.3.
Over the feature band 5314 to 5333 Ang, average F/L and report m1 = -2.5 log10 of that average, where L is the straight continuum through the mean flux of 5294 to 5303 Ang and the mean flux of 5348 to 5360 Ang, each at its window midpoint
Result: 0.056 mag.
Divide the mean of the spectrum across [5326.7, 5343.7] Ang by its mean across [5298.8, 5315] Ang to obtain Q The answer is 0.93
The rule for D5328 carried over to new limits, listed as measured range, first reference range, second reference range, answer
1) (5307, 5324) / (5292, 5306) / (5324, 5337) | -0.7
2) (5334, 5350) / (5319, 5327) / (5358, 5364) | 0.9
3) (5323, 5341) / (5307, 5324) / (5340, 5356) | 1.1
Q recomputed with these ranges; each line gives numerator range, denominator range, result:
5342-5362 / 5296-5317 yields 1.03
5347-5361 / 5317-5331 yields 1.08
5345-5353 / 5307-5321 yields 1.00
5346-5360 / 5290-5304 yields 1.04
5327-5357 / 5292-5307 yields 0.97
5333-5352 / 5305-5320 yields 0.98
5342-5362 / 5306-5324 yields 1.01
